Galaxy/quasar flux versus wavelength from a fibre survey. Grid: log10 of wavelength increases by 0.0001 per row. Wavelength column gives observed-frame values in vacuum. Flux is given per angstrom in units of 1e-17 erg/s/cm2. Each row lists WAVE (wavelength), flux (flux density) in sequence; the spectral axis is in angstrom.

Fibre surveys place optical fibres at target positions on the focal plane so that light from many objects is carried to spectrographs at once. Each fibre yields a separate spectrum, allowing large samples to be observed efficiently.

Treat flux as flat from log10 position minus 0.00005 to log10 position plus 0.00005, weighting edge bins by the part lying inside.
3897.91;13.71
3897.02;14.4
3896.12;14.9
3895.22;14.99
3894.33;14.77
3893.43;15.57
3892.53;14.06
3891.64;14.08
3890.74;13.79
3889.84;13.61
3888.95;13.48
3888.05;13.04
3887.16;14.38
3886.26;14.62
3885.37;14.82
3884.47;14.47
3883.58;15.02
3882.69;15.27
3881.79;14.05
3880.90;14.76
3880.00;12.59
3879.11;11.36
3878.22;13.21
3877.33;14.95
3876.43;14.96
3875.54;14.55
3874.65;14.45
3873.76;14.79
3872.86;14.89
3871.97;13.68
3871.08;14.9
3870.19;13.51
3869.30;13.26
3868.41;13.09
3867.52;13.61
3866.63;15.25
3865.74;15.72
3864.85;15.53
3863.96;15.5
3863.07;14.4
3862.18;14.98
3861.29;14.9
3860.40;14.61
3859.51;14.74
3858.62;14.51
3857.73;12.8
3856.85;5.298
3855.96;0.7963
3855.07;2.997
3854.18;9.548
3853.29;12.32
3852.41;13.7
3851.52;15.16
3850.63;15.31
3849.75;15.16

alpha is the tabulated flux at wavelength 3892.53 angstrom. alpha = 14.06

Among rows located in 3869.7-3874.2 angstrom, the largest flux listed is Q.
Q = 14.9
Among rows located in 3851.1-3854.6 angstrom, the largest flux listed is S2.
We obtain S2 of 15.16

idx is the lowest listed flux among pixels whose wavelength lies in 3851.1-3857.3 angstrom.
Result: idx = 0.7963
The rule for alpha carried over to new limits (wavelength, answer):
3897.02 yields 14.4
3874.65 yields 14.45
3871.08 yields 14.9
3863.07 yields 14.4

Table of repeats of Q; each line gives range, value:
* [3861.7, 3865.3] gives 15.53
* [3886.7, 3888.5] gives 14.38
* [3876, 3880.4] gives 14.96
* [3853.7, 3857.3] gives 9.548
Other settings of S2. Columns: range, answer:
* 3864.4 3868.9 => 15.72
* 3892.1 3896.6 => 15.57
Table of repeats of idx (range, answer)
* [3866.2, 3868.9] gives 13.09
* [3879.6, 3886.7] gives 12.59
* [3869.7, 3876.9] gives 13.51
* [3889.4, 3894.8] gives 13.61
